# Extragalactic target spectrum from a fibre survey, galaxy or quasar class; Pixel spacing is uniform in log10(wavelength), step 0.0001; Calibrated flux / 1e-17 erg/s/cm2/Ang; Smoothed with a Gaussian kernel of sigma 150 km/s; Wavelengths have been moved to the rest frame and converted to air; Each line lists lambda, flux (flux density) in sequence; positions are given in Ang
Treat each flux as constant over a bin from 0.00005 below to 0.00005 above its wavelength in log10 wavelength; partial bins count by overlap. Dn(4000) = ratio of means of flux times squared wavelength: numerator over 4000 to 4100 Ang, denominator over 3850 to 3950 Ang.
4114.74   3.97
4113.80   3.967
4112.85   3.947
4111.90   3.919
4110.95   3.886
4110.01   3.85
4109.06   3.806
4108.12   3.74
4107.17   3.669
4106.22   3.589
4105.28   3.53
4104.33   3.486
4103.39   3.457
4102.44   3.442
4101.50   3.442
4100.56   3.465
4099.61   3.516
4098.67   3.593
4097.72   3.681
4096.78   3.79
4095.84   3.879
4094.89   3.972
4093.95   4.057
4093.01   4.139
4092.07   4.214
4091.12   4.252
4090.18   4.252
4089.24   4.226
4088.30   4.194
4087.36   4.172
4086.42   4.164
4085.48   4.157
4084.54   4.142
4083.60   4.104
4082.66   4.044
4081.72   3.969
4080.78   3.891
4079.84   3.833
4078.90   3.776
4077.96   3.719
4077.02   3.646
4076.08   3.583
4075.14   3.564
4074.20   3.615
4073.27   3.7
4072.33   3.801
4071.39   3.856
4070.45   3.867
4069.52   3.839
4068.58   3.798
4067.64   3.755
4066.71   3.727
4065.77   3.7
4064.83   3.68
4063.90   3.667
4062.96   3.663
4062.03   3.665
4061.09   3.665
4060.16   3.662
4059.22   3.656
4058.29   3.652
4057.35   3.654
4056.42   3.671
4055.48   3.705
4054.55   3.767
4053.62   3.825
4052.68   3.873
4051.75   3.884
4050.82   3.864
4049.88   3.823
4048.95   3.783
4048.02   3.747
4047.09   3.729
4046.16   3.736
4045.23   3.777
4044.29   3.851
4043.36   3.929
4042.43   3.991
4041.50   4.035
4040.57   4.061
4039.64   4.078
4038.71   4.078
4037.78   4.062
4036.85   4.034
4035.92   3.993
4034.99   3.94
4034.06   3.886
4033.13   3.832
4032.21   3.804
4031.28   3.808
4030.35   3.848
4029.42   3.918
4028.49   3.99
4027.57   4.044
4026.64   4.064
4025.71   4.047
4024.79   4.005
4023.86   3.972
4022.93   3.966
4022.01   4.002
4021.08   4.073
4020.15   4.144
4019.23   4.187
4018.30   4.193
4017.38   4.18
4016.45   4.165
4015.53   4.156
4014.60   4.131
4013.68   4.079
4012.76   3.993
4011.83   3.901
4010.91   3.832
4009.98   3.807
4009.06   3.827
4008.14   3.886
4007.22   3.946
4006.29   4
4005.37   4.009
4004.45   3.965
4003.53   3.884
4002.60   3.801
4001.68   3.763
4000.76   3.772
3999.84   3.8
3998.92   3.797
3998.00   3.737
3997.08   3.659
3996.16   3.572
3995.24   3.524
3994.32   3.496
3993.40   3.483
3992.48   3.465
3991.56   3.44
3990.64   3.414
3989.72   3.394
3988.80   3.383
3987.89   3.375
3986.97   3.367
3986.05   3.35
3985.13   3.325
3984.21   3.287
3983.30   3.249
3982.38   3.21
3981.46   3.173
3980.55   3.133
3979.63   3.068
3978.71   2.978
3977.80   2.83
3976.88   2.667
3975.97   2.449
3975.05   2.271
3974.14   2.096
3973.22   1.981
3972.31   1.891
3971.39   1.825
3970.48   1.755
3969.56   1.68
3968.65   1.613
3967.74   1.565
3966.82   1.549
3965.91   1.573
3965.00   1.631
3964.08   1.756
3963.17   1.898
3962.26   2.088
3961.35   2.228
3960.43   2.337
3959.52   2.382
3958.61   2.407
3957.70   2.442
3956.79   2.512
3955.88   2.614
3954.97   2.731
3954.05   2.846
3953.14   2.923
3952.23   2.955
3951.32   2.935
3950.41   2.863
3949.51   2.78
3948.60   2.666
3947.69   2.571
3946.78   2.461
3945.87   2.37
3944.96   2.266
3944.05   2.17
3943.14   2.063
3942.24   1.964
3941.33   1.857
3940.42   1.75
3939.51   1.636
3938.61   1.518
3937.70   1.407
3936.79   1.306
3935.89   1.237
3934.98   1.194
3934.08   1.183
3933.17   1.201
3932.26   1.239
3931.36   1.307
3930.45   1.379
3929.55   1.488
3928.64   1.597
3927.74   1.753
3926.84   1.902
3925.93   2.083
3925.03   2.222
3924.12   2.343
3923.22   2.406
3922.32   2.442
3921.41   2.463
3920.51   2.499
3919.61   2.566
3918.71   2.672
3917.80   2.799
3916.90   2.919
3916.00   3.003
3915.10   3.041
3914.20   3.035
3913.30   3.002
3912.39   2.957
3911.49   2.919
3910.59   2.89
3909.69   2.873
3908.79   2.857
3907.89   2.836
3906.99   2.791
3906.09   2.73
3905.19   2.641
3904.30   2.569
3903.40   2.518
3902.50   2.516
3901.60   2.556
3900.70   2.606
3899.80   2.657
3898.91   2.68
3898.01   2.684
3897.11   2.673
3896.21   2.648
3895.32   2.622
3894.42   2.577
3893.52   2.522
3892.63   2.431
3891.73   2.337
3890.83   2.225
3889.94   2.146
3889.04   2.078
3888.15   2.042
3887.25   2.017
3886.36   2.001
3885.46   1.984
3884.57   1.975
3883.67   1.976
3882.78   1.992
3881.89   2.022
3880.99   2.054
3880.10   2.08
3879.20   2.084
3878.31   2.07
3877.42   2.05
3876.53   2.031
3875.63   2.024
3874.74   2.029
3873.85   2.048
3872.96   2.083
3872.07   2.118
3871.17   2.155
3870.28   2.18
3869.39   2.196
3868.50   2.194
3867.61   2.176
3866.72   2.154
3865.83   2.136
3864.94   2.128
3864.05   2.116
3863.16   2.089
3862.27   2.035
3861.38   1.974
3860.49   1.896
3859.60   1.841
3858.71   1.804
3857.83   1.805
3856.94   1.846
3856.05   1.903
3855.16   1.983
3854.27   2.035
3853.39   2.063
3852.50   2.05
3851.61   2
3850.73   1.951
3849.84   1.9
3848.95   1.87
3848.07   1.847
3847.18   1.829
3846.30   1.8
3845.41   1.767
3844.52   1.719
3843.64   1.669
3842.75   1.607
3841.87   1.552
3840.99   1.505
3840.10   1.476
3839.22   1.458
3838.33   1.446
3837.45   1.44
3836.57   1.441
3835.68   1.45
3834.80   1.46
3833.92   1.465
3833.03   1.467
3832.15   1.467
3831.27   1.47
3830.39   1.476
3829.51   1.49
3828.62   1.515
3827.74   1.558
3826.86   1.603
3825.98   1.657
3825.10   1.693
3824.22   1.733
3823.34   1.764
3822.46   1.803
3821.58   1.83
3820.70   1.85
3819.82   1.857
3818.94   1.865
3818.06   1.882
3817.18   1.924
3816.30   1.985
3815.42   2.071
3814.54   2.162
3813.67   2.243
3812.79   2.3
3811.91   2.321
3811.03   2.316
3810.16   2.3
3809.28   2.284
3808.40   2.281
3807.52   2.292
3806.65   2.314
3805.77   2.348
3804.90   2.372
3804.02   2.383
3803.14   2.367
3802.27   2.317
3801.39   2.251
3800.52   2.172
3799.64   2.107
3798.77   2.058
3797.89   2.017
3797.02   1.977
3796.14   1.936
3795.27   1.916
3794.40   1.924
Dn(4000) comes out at 1.9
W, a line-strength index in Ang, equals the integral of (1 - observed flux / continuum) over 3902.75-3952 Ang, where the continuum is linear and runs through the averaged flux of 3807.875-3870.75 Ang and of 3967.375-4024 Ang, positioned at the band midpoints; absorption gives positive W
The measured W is 7.8 Ang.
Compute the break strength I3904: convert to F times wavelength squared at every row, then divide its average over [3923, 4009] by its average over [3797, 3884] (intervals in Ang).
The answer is 1.4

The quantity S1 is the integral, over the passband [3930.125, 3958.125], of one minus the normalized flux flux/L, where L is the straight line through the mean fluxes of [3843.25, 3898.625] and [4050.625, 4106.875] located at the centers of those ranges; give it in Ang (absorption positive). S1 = 6.5 Ang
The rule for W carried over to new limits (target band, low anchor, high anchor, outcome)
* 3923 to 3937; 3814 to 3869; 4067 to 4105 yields 5.1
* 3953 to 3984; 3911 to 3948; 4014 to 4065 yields 4.6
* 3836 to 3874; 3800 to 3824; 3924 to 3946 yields 1.6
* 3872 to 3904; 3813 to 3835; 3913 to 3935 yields -3.9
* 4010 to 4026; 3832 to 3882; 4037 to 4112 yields -3.6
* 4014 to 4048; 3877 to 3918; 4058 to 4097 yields -4.6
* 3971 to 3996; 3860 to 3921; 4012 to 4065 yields 2.5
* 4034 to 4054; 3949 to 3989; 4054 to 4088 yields -2.6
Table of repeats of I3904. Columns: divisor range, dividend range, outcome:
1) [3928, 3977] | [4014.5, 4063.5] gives 2.02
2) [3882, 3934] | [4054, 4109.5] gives 1.75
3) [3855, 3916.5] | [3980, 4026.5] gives 1.71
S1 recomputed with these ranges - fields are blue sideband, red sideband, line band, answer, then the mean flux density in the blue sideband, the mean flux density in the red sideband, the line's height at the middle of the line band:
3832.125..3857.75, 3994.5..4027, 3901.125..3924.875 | -0.9 Ang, 1.71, 3.93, 2.62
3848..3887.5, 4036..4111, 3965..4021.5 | -2.5 Ang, 2.02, 3.82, 3.12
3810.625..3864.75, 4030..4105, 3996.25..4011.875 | -2.7 Ang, 1.79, 3.83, 3.27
